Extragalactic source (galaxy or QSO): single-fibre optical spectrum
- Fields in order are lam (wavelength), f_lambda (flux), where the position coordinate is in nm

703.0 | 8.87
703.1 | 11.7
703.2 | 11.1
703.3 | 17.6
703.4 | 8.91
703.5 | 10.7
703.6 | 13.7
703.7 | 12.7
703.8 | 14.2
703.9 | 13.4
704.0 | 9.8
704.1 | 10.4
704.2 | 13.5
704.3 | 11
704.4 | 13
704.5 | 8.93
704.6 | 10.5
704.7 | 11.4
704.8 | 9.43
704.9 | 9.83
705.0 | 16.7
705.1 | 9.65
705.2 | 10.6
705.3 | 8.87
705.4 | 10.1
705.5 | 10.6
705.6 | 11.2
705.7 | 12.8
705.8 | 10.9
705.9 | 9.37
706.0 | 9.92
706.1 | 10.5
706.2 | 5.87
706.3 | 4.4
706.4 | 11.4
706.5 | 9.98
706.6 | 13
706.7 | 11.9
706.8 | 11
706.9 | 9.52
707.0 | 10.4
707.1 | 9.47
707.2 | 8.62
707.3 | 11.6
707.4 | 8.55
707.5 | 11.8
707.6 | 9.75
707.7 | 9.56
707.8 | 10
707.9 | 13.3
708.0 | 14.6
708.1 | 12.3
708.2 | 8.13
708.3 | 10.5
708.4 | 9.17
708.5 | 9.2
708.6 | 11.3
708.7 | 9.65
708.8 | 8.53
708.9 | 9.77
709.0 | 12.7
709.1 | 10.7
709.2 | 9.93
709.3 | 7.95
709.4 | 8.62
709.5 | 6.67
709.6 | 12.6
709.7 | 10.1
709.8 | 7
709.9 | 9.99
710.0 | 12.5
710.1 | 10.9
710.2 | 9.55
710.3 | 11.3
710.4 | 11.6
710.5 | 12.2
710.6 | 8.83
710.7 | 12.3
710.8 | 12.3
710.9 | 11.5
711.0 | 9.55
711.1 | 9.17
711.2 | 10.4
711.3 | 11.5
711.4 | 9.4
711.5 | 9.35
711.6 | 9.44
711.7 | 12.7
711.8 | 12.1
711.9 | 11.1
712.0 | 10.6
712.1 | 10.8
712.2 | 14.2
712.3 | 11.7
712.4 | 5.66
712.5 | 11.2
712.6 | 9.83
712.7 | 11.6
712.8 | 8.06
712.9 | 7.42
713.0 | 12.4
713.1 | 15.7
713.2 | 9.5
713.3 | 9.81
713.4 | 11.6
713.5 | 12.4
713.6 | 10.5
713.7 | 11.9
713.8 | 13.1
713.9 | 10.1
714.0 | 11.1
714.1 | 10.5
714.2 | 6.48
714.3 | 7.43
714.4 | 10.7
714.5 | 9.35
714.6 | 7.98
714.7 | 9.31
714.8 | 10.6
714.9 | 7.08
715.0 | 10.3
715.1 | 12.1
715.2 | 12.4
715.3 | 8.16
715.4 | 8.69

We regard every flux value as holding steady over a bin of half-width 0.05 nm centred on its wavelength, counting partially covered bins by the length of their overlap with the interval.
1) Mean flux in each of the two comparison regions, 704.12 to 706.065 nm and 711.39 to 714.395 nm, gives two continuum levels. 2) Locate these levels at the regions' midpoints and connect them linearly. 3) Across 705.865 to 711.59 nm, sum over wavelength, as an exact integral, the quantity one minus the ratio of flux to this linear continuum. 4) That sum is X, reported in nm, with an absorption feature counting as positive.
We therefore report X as 0.31 nm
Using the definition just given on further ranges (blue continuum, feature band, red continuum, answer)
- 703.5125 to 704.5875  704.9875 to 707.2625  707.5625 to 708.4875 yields 0.23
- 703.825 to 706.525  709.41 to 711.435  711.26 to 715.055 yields 0.00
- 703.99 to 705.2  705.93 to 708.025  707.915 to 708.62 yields 0.15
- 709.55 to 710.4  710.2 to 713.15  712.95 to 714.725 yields -0.07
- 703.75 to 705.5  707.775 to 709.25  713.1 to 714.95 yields 0.02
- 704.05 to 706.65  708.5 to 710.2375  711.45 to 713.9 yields 0.14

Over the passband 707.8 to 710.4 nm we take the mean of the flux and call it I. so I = 10.3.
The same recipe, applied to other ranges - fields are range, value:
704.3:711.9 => 10.4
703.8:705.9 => 11.2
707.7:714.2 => 10.6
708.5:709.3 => 10.1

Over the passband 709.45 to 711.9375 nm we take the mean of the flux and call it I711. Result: 10.6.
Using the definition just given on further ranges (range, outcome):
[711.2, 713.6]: 10.8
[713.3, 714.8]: 10.2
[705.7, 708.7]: 10.2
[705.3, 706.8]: 10.1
